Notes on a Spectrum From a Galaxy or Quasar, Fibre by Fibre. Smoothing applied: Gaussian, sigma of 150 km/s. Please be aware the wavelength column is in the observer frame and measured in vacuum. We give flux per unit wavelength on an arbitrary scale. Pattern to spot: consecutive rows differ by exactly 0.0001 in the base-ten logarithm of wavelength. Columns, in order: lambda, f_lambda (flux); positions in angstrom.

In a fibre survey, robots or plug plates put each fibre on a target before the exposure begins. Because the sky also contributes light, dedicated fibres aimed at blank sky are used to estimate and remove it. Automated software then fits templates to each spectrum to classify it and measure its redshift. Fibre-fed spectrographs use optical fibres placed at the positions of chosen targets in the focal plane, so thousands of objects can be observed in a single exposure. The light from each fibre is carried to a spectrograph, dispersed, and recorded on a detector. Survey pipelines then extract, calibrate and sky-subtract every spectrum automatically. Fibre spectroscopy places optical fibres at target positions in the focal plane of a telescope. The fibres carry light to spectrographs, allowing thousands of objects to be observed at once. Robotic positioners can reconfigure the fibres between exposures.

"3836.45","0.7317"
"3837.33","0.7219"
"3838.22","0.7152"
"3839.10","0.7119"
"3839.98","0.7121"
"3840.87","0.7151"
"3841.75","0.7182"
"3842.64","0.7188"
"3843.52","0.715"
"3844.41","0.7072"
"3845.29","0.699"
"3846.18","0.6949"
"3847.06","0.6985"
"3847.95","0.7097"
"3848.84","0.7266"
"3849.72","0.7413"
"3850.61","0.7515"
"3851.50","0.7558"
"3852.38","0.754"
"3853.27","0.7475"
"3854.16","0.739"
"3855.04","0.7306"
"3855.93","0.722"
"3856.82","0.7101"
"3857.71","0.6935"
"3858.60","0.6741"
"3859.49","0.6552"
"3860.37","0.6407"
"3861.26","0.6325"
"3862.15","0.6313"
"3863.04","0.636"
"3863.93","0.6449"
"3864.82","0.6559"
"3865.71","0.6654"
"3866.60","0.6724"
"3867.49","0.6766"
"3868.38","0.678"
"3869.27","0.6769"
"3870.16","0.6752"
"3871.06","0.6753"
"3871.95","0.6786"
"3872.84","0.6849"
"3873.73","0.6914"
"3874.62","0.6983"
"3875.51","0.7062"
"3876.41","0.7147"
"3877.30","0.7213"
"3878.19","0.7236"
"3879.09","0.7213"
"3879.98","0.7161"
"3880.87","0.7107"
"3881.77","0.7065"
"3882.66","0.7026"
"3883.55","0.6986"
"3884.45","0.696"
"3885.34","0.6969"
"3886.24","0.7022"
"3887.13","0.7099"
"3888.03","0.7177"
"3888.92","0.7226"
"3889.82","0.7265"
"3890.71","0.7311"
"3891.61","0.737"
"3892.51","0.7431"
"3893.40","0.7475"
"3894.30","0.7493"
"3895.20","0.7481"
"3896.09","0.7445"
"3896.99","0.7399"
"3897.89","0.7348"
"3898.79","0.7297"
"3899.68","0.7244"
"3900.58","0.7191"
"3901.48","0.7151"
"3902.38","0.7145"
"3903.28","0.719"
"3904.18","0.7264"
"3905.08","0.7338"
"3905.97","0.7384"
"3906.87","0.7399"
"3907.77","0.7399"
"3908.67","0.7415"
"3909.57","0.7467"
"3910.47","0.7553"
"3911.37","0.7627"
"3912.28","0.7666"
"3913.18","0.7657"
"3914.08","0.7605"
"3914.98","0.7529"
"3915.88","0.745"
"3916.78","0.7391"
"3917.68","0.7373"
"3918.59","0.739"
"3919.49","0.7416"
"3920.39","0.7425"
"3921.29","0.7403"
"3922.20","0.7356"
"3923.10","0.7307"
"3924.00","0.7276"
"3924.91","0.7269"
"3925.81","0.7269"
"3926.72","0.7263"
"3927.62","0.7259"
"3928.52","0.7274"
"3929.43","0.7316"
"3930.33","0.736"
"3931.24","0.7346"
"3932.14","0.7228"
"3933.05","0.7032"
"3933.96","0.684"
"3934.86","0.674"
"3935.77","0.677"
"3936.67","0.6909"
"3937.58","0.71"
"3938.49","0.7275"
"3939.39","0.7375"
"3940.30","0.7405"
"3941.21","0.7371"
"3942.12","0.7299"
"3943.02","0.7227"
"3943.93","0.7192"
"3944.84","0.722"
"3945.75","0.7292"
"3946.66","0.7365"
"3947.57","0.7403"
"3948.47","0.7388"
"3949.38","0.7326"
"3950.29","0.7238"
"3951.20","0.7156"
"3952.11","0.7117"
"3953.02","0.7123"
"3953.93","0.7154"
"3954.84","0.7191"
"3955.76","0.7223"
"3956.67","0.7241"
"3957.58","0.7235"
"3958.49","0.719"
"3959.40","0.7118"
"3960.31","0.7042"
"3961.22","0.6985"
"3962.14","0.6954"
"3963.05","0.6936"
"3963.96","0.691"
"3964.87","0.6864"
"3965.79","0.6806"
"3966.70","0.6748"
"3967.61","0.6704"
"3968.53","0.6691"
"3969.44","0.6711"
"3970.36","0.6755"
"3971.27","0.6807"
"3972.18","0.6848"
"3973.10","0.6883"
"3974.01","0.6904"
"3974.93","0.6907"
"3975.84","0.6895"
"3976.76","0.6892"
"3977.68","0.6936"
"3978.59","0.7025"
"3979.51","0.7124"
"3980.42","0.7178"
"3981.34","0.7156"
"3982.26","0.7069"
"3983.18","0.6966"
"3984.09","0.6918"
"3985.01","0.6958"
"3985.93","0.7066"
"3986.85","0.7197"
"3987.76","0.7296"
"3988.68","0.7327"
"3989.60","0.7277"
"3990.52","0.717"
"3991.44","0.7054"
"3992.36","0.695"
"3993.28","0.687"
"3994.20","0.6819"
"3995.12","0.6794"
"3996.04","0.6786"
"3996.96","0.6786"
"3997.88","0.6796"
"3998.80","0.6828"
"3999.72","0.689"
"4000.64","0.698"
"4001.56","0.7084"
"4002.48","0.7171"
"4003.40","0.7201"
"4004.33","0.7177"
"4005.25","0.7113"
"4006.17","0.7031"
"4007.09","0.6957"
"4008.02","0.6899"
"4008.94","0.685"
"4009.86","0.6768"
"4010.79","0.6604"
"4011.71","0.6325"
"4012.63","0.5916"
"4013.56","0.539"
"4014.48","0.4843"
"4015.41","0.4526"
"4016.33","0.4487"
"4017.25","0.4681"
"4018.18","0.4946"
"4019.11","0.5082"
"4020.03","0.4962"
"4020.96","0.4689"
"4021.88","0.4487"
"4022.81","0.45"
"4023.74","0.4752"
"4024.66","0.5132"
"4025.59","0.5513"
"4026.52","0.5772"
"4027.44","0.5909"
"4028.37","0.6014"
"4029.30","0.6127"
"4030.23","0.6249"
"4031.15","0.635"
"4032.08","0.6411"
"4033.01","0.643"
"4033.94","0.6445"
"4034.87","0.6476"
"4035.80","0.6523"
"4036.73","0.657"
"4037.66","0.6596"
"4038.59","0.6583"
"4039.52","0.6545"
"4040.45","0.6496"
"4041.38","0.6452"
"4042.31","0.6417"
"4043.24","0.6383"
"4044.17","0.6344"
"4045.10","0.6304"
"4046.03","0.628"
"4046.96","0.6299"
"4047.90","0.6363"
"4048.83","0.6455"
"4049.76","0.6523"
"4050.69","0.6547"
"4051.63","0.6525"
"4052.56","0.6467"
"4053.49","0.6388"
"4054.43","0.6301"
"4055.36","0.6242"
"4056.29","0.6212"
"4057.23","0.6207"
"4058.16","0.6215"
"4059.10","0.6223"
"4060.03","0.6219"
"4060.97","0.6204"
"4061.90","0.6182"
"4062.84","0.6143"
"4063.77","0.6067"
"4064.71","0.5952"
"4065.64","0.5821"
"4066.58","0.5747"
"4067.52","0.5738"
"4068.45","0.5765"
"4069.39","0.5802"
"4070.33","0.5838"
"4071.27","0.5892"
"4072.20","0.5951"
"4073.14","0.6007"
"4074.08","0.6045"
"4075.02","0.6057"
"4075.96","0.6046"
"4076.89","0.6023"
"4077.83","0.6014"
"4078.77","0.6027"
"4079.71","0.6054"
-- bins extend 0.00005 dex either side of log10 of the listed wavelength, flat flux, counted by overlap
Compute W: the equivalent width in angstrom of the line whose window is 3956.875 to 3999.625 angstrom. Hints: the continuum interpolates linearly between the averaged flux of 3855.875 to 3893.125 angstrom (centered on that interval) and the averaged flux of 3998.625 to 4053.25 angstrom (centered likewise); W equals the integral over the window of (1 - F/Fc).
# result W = -3.8 angstrom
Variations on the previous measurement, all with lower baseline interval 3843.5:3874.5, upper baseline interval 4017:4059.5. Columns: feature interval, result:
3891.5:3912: -2.0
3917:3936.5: -1.9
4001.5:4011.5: -1.2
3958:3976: -1.4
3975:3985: -1.1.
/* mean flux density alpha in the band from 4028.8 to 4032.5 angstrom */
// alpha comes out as 0.628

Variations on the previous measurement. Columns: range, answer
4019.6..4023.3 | 0.465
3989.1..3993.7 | 0.706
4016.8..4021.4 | 0.486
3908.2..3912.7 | 0.753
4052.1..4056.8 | 0.632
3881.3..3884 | 0.702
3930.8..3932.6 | 0.729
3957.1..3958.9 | 0.722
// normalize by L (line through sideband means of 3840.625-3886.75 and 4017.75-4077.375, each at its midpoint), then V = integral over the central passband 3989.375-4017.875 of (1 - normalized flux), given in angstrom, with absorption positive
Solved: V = -1.2 angstrom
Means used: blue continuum 0.698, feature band 0.653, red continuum 0.604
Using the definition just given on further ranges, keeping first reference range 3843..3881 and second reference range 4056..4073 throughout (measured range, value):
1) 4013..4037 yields 2.7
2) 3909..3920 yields -1.3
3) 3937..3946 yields -0.9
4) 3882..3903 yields -1.3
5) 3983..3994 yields -1.2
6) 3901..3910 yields -0.7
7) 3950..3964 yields -1.3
